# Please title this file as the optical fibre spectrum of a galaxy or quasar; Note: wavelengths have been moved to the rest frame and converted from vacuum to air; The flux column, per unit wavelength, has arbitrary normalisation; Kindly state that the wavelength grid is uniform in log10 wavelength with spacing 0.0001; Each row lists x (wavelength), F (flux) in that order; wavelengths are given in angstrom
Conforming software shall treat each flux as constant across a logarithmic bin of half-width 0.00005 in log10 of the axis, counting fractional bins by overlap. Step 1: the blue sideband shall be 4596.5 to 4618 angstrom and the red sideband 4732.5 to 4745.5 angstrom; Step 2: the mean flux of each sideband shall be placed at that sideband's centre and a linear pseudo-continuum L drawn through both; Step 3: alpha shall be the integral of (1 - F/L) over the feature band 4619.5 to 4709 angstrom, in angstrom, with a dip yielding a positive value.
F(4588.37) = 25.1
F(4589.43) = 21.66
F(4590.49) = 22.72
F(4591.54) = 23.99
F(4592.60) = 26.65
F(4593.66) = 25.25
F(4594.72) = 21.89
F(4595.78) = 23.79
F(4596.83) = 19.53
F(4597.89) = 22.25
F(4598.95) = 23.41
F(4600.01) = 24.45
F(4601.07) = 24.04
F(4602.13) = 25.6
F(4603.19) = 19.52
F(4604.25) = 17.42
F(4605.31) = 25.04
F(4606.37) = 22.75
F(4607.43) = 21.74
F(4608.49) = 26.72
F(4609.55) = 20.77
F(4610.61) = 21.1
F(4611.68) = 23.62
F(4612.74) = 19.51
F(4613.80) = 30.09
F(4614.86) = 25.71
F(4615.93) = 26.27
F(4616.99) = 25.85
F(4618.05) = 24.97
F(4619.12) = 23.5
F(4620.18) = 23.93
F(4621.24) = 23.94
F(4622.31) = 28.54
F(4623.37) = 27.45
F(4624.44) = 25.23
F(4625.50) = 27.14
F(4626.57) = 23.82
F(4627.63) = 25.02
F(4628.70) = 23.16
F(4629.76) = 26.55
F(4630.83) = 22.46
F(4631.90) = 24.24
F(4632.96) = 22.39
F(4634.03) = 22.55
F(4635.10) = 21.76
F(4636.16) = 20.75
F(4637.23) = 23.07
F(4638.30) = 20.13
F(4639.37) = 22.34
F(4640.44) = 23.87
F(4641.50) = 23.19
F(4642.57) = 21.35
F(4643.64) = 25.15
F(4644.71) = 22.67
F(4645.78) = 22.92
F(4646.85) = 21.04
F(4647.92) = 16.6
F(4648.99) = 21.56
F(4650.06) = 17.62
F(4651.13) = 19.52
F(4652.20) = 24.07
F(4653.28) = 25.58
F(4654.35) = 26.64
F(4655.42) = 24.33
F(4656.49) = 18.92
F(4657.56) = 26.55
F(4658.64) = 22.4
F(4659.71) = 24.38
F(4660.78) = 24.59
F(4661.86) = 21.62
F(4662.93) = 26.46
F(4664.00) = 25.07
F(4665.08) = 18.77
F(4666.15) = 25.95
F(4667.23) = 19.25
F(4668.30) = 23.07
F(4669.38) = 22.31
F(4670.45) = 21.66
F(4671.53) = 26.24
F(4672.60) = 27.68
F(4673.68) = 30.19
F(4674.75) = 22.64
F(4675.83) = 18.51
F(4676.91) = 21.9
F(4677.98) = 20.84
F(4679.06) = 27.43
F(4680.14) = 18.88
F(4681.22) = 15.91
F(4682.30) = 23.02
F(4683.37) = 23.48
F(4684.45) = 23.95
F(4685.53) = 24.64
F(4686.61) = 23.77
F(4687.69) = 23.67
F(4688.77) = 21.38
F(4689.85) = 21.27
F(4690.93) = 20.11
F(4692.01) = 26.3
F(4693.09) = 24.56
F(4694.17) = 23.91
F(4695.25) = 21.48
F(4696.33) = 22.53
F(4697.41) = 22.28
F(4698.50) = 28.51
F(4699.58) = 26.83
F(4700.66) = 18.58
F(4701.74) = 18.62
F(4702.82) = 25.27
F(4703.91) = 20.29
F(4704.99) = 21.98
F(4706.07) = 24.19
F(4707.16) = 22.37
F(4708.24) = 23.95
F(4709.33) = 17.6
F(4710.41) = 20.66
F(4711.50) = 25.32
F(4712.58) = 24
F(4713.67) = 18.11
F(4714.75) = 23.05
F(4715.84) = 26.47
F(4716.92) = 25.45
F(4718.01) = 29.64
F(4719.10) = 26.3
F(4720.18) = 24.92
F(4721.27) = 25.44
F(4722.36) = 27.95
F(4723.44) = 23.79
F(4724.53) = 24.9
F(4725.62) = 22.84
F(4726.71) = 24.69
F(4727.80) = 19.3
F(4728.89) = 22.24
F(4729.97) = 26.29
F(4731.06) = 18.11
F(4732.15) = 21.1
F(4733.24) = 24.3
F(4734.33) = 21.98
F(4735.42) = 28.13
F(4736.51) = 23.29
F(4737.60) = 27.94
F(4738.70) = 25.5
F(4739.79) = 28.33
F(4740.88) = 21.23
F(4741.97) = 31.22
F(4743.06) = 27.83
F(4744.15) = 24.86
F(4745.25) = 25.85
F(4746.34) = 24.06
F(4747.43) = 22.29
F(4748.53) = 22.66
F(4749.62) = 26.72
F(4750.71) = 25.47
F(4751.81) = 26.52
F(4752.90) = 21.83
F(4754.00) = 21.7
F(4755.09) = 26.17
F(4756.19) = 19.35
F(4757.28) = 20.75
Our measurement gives 4.70 angstrom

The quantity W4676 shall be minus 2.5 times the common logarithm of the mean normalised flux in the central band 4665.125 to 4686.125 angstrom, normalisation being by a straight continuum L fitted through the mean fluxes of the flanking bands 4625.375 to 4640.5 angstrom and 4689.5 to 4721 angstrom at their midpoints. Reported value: 0.01 mag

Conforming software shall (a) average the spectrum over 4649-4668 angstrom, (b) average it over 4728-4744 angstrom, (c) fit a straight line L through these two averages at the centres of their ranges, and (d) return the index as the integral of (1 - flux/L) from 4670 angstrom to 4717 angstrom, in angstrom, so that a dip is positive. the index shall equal 1.68 angstrom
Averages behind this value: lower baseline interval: 23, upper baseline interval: 24.7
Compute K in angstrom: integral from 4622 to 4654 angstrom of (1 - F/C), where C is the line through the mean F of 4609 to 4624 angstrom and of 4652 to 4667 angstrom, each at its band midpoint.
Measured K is 1.6 angstrom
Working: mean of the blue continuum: 24.7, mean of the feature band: 23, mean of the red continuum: 23.8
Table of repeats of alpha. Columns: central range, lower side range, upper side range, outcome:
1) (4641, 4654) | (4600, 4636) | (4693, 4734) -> 1.1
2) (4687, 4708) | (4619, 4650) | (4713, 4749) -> 1.1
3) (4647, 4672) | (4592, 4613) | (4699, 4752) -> 0.7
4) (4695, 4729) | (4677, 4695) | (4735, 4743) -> 1.5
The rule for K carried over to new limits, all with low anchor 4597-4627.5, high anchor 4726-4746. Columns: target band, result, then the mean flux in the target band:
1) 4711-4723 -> -0.33 angstrom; 25.2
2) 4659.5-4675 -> 0.17 angstrom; 24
